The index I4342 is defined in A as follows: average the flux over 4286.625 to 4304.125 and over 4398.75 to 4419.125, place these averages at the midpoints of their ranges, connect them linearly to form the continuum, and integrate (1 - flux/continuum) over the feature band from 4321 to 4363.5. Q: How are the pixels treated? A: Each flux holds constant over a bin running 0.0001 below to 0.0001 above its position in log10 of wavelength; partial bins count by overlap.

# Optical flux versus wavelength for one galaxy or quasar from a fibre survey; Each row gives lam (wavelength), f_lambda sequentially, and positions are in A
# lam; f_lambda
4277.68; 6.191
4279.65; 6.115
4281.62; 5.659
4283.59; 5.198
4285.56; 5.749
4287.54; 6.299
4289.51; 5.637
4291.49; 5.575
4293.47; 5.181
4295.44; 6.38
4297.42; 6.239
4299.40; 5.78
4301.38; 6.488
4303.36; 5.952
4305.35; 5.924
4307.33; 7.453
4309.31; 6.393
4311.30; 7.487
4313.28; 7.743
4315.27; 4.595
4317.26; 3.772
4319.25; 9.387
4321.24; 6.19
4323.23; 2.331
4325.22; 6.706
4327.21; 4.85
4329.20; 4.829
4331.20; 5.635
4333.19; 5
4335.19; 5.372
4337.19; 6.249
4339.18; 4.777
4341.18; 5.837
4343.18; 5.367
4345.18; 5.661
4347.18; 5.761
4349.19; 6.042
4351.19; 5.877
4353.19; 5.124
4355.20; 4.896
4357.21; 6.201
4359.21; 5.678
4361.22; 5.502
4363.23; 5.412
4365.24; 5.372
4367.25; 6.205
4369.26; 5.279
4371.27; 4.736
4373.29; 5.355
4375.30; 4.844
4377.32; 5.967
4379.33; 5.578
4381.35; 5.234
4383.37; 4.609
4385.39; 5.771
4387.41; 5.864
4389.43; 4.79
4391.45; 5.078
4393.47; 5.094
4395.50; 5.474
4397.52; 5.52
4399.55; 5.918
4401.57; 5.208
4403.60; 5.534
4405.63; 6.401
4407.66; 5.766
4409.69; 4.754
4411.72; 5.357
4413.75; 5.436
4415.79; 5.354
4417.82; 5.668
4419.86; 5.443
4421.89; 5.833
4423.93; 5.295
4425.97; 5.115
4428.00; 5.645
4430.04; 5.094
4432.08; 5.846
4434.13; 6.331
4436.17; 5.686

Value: 2.7 A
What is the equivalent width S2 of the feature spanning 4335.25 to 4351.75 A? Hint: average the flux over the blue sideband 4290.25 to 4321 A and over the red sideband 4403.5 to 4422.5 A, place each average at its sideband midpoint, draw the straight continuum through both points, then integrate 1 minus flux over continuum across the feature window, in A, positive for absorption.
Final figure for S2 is 1.0 A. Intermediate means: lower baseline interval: 6.28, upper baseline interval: 5.55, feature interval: 5.67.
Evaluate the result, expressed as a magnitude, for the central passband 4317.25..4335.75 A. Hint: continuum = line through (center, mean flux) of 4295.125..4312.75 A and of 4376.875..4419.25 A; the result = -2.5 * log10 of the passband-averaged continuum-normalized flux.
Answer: 0.14 mag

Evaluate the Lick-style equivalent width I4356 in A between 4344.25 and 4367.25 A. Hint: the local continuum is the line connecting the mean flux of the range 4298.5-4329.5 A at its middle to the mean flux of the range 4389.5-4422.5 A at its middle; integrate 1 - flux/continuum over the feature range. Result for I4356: 0.59 A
